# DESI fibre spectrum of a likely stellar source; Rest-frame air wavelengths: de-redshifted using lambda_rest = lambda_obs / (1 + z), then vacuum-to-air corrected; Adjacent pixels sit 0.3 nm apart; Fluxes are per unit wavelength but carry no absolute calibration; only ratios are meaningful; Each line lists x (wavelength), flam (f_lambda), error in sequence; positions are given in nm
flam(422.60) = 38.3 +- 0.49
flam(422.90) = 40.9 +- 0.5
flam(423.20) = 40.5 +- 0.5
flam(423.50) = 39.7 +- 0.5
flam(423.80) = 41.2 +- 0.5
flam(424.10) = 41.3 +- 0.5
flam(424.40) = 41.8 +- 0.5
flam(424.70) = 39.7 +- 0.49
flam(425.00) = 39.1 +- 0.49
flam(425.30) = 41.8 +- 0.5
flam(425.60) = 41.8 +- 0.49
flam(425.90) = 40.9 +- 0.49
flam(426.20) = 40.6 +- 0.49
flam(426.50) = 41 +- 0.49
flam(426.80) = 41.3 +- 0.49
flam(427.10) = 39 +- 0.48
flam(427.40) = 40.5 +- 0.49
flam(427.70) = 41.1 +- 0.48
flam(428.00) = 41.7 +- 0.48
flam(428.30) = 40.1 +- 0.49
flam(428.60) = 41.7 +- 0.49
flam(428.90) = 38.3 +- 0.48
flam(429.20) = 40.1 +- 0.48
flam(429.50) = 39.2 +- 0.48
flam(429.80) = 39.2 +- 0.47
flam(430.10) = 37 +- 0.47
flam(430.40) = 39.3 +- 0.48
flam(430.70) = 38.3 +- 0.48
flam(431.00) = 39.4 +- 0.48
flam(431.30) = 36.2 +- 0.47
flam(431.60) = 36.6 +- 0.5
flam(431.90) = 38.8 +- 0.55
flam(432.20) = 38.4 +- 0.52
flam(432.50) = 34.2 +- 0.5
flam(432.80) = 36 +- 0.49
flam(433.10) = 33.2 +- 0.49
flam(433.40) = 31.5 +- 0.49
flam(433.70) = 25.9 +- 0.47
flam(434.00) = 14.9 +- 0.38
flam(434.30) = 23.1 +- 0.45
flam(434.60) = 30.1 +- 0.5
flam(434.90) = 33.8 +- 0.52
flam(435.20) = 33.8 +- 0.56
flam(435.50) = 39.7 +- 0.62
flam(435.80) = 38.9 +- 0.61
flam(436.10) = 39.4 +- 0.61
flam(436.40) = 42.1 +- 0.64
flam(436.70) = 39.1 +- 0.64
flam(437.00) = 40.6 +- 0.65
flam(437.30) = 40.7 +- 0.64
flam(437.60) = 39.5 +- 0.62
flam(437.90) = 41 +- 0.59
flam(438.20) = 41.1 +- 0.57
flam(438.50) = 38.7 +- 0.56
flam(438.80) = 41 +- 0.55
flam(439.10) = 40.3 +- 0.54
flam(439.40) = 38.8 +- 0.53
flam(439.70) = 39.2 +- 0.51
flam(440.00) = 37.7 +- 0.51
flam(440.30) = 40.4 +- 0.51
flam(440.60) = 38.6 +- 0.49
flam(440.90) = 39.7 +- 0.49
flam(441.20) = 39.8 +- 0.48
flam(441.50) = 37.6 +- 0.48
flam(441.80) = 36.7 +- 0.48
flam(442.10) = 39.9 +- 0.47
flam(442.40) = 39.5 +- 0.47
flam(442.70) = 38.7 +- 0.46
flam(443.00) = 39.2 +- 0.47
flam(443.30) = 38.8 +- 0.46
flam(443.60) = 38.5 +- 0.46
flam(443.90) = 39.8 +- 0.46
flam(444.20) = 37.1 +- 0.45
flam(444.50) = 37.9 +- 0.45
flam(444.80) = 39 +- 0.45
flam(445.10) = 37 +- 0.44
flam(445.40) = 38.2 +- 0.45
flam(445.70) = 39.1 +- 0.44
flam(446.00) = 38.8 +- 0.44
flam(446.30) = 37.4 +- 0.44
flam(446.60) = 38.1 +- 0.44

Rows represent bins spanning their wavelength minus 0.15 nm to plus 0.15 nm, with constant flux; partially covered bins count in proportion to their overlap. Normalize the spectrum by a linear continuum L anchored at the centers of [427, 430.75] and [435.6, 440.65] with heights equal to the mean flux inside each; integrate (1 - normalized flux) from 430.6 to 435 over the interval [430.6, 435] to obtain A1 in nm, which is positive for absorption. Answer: 0.791 nm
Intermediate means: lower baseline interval 39.7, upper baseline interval 39.9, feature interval 32.6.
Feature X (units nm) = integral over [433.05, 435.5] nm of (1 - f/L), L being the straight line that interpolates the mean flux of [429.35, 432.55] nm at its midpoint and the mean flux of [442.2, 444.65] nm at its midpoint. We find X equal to 0.60 nm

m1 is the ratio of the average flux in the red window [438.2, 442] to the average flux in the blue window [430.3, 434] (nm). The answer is 1.1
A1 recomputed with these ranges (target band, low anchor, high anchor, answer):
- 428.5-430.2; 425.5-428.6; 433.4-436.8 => -0.03 nm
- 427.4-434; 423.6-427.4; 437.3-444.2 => 0.54 nm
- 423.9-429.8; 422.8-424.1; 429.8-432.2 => -0.16 nm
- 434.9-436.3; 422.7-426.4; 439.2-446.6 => 0.06 nm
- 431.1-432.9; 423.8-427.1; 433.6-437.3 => -0.03 nm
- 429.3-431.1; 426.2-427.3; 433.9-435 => -0.27 nm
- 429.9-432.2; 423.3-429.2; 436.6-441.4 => 0.13 nm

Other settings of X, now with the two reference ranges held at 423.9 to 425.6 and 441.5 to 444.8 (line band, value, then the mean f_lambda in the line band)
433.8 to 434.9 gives 0.42 nm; 24.4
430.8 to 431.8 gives 0.06 nm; 37.5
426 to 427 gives -0.01 nm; 40.9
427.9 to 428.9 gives -0.01 nm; 40.7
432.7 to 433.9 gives 0.27 nm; 30.8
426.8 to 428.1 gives 0.00 nm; 40.6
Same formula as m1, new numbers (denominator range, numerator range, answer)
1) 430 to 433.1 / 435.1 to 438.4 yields 1.07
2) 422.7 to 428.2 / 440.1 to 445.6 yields 0.95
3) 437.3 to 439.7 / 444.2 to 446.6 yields 0.95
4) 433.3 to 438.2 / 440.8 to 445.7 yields 1.11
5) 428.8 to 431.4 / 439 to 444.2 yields 1.01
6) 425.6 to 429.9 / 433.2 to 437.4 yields 0.84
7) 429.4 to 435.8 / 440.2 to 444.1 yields 1.14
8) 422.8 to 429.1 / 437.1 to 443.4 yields 0.97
